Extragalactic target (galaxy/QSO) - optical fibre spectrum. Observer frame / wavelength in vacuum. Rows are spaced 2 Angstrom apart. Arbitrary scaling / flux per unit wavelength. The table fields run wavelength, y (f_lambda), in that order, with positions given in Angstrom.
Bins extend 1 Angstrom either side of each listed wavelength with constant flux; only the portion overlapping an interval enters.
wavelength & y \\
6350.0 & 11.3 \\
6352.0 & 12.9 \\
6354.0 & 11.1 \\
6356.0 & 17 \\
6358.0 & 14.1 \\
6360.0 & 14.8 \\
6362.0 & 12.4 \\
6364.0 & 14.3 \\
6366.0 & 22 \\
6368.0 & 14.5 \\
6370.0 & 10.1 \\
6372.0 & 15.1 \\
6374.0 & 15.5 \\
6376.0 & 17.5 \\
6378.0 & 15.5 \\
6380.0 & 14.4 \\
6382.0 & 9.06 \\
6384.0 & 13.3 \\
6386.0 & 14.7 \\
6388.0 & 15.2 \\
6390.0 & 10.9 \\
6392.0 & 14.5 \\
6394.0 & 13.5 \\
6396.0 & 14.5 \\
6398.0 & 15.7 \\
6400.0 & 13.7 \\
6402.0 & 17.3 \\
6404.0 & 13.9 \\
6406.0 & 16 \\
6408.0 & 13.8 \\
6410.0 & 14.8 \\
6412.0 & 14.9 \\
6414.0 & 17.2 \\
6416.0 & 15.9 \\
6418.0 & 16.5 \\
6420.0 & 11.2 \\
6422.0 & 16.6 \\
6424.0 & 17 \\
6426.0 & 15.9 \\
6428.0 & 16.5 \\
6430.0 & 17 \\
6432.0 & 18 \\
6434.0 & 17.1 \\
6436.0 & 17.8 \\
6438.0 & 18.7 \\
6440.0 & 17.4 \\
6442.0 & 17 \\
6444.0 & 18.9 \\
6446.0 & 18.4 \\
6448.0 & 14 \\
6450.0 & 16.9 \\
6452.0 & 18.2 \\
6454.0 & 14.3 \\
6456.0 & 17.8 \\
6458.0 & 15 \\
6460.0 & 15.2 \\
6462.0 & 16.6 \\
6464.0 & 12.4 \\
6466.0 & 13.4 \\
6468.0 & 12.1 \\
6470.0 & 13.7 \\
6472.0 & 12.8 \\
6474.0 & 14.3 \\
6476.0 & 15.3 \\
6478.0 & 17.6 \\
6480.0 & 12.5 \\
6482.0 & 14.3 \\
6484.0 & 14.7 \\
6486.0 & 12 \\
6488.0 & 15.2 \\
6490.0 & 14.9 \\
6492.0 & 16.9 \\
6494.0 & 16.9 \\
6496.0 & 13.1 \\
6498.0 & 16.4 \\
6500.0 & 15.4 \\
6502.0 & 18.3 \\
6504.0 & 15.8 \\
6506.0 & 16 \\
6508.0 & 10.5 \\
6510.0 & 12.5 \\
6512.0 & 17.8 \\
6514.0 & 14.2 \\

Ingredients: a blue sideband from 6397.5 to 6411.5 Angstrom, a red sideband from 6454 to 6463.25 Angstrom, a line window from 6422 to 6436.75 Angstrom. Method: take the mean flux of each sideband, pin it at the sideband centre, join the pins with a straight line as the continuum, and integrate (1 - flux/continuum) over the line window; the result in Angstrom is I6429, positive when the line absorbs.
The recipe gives -1.5 Angstrom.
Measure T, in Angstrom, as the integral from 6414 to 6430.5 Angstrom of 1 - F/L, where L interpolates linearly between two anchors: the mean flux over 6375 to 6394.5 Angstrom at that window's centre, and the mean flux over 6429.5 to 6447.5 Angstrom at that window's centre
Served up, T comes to 0.7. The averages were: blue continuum 13.9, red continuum 17.7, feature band 15.9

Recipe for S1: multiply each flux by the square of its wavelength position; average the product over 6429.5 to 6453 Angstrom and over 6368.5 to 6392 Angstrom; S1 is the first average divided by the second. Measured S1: 1.29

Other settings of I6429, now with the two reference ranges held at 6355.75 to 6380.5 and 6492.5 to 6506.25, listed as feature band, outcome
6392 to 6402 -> 0.4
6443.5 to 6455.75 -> -0.8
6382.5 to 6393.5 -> 1.3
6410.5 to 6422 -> 0.2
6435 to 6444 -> -1.3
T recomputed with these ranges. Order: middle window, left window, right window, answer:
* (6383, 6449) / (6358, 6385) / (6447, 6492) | -4.9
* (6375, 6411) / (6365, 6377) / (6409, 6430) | 3.2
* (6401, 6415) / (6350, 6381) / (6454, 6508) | -0.7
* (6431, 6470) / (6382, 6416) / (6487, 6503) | -2.5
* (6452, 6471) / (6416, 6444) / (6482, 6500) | 1.4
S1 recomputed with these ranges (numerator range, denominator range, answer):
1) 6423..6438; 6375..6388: 1.23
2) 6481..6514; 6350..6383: 1.09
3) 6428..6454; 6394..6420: 1.16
